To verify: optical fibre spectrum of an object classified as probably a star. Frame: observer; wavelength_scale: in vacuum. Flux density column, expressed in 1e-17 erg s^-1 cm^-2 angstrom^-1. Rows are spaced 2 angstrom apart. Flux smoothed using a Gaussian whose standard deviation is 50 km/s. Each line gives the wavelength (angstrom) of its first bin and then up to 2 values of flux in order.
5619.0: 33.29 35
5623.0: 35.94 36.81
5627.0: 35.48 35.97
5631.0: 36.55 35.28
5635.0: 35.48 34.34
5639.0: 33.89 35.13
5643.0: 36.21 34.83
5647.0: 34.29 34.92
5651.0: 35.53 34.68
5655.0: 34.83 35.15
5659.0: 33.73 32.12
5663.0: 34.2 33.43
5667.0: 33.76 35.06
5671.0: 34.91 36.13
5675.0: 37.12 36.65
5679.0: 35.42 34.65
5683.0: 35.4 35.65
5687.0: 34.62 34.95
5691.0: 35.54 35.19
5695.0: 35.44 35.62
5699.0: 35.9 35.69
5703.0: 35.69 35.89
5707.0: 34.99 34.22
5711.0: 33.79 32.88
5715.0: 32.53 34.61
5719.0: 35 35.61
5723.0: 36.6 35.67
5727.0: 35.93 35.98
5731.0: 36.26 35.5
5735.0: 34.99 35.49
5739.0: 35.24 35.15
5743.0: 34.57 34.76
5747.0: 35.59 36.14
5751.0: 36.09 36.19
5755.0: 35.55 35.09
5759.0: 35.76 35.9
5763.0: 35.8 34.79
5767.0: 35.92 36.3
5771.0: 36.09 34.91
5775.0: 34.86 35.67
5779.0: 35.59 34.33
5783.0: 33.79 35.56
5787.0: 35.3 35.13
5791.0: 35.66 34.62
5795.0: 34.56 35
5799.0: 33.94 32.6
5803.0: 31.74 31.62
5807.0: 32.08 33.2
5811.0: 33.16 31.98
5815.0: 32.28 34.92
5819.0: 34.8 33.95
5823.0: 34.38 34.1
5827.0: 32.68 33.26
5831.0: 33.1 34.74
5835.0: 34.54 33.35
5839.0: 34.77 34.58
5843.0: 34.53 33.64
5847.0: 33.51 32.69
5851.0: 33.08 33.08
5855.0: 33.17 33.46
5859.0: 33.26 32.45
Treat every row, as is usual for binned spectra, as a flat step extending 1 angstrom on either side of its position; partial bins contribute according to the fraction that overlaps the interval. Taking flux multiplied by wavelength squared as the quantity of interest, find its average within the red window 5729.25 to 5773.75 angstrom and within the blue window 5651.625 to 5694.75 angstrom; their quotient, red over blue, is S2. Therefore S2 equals 1.0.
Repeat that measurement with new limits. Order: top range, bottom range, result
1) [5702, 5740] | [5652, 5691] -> 1.02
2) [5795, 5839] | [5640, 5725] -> 1.00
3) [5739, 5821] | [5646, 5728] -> 1.02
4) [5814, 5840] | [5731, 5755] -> 0.98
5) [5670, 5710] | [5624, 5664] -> 1.03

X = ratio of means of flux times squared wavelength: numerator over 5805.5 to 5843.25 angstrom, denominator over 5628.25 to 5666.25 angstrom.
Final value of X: 1.03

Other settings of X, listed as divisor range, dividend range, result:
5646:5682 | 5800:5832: 1.00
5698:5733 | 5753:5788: 1.03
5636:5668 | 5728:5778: 1.07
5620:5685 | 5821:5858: 1.03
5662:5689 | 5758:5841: 1.02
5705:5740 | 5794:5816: 0.97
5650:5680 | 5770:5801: 1.05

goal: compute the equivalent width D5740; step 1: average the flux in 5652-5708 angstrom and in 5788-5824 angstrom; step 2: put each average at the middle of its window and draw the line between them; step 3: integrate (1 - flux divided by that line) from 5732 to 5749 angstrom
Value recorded -0.41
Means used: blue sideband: 35.1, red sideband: 33.6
